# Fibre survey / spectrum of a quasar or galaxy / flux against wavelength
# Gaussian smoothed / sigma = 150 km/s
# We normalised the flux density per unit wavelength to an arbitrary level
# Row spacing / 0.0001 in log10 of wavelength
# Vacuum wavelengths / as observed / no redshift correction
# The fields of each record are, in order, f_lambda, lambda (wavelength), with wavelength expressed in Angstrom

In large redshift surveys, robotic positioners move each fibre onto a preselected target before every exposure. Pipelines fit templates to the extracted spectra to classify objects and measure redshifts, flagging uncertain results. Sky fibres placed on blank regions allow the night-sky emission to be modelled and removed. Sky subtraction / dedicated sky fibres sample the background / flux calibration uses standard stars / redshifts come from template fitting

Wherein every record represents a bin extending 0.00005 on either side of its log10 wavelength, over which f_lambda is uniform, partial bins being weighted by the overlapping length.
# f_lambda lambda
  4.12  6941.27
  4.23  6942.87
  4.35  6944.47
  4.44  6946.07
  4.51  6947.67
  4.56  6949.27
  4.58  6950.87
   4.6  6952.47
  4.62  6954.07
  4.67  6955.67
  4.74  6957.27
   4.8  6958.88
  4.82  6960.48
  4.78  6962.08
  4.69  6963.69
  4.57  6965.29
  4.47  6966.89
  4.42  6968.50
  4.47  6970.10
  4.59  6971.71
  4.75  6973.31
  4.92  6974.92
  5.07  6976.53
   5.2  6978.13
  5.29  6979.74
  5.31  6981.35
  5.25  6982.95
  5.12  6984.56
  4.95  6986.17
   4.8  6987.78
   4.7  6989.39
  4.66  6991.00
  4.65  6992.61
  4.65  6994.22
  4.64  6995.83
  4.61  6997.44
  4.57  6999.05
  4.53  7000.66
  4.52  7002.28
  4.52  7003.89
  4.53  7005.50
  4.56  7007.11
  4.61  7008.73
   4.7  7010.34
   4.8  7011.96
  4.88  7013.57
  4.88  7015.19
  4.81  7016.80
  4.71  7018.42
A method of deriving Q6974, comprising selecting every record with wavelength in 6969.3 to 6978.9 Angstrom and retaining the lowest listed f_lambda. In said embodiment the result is 4.47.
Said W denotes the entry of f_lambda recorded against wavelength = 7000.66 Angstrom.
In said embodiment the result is 4.53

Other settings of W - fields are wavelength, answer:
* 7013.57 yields 4.88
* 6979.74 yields 5.29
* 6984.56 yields 5.12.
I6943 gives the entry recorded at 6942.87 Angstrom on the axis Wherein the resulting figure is 4.23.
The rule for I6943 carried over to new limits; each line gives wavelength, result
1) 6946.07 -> 4.44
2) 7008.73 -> 4.61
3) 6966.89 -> 4.47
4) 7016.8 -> 4.81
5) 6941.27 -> 4.12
